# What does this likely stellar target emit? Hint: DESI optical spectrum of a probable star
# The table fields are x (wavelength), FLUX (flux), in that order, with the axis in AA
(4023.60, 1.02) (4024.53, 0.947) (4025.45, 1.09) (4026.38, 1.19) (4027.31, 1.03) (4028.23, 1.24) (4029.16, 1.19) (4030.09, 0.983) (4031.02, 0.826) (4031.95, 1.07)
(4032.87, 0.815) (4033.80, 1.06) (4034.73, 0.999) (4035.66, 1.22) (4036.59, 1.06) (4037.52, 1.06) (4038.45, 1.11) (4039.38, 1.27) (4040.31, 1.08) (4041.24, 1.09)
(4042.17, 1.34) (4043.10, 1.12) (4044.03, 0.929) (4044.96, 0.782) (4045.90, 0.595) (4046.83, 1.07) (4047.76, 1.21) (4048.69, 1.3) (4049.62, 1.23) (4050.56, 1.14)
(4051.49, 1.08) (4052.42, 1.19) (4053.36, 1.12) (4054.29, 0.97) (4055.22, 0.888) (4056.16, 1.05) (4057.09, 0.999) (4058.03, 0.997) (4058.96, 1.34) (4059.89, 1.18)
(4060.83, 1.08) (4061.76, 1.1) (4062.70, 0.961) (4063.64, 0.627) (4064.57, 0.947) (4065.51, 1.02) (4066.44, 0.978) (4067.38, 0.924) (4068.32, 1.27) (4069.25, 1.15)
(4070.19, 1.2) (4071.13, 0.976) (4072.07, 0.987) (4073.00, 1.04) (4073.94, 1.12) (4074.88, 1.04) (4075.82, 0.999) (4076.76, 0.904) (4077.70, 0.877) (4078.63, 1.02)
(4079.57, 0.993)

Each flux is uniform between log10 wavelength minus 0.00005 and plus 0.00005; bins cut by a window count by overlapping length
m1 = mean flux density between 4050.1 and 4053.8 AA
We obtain 1.13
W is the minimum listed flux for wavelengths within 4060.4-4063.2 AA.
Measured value 0.961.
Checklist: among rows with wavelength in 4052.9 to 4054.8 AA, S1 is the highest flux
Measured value 1.12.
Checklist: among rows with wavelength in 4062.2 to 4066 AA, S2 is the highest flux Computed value 1.02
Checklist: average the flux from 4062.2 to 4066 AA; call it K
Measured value 0.891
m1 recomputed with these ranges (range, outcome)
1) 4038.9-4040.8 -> 1.17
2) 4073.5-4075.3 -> 1.08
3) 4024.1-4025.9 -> 1.02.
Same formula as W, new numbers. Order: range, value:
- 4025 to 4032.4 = 0.826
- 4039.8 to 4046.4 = 0.595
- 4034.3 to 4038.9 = 0.999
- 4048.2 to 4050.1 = 1.23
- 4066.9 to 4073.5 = 0.924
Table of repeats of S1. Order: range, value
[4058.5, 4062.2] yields 1.34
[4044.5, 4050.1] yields 1.3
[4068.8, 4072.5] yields 1.2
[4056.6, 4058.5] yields 0.999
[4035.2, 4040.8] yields 1.27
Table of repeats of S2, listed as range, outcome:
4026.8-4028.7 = 1.24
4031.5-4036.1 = 1.22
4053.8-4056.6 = 1.05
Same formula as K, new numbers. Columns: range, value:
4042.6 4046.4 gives 0.862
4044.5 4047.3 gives 0.815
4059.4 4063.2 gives 1.08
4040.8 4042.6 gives 1.21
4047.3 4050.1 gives 1.25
